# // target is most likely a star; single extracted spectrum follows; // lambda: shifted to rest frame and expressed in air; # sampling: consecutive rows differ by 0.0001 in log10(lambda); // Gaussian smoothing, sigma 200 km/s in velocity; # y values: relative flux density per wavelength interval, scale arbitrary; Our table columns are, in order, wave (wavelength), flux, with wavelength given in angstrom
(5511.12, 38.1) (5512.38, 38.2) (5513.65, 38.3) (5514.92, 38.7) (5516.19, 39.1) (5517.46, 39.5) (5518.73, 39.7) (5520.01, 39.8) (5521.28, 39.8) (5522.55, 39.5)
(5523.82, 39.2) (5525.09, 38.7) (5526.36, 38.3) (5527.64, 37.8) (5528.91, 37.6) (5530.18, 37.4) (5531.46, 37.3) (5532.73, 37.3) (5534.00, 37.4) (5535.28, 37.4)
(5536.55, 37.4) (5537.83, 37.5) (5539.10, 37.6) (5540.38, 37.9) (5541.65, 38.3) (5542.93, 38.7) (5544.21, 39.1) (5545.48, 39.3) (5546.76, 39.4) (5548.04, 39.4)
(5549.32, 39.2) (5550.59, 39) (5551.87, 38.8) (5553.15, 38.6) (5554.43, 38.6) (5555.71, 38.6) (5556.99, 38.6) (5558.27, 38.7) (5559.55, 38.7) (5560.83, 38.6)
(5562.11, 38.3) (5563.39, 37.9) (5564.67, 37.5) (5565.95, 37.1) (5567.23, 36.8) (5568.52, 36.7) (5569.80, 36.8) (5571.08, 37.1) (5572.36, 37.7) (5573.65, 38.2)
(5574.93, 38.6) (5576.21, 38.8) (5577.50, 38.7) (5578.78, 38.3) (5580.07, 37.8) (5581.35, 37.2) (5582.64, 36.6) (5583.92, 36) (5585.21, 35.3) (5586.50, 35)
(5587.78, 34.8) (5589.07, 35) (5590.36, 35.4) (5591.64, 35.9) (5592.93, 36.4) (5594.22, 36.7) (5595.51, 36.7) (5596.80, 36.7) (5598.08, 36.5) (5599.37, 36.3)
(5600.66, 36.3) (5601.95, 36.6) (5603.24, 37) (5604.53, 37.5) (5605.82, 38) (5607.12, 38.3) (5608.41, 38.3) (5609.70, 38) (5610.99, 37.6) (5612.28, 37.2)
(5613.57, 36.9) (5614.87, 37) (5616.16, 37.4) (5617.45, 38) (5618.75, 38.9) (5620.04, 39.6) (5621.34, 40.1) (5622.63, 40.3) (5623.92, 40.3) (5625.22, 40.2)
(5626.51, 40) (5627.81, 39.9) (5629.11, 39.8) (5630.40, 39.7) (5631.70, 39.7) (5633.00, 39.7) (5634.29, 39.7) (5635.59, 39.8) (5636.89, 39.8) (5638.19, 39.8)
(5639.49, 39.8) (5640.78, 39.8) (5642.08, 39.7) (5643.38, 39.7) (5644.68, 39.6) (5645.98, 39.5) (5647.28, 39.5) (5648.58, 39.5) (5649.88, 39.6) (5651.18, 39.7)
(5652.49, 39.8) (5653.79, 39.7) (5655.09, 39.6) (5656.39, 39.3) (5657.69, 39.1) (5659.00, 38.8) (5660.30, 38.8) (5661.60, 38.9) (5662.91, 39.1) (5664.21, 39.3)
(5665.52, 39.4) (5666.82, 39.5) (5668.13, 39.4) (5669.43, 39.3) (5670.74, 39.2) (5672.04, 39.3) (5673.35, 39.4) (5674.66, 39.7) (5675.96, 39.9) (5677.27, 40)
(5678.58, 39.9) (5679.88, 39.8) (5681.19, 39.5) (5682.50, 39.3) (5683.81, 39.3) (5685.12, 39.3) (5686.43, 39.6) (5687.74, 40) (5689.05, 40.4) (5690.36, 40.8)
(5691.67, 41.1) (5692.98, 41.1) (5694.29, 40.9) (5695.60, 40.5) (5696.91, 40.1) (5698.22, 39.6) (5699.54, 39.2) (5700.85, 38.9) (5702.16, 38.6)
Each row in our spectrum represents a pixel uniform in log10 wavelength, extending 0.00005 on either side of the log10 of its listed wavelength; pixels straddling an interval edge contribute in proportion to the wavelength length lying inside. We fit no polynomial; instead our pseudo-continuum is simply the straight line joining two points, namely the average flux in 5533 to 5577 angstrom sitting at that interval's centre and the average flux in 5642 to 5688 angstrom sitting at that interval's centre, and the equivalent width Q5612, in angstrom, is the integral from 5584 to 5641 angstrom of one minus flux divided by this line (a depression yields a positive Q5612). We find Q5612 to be 1.3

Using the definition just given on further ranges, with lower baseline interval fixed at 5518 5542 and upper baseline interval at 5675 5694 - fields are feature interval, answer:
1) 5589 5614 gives 1.4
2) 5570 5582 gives 0.2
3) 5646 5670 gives 0.2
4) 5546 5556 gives -0.1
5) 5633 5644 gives -0.1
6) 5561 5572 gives 0.4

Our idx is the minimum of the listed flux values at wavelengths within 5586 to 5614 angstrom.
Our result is 34.8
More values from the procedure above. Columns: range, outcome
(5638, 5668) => 38.8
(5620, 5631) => 39.6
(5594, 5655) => 36.3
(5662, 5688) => 39.1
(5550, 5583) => 36.6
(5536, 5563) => 37.4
